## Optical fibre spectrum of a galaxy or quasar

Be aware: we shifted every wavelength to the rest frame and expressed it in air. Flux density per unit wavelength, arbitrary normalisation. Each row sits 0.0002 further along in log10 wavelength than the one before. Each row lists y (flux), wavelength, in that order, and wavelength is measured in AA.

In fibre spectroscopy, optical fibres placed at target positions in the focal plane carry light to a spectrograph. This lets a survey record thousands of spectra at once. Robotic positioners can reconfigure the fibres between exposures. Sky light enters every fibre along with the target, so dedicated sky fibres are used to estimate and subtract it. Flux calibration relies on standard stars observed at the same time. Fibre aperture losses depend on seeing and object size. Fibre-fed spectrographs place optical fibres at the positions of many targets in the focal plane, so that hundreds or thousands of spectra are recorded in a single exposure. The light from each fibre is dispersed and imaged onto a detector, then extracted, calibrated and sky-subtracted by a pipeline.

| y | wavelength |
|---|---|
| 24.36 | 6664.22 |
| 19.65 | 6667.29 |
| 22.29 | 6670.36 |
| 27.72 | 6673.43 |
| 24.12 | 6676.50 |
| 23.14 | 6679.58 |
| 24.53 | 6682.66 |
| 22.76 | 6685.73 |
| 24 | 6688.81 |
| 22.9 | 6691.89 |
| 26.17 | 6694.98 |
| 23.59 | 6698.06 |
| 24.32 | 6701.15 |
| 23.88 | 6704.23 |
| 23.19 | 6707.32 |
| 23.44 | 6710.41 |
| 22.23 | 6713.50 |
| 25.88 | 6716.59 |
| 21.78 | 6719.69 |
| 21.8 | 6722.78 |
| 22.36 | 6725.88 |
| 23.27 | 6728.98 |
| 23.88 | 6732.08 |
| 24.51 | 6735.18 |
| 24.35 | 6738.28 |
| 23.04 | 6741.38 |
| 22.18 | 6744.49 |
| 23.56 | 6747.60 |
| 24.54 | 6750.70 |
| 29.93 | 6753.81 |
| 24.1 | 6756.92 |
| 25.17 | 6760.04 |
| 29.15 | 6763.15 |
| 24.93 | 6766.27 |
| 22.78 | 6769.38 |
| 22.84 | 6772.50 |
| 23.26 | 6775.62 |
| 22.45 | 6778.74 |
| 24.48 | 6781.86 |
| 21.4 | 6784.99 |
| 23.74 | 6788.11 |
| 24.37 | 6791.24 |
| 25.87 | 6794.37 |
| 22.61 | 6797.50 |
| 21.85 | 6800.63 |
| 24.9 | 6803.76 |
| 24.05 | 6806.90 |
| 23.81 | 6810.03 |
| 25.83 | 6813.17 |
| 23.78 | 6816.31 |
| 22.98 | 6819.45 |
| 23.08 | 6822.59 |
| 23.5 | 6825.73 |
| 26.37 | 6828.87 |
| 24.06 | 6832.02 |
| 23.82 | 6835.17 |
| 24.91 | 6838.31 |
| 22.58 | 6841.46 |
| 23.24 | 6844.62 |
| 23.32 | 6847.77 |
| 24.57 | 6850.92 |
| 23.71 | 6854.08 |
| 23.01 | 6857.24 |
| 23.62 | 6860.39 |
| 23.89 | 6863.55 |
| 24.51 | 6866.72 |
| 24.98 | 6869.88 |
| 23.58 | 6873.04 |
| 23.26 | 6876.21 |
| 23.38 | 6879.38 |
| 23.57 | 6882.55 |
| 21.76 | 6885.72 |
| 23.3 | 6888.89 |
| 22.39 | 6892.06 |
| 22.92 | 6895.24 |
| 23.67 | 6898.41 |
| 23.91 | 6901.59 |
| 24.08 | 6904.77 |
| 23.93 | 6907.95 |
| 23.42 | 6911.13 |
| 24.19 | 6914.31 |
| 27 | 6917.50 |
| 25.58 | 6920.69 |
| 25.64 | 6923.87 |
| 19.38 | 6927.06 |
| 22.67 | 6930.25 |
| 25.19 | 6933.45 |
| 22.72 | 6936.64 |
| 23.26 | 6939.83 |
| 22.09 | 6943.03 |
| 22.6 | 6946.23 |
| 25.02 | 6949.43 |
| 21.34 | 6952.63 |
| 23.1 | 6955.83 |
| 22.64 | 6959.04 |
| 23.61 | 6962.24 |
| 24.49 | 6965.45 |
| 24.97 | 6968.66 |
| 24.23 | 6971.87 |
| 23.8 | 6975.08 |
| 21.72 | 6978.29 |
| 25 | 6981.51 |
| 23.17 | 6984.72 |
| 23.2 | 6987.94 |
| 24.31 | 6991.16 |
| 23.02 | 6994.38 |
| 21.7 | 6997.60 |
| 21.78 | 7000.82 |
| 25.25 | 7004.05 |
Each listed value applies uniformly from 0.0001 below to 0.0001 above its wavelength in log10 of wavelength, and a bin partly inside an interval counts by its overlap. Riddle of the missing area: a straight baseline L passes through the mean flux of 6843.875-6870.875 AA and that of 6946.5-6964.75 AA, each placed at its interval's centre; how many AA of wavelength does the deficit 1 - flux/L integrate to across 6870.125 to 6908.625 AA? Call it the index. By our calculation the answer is 0.5 AA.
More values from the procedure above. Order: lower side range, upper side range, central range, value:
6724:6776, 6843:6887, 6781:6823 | 0.4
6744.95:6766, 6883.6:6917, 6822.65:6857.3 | 0.7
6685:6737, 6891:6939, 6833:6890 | 0.3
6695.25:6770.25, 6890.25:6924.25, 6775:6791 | 0.7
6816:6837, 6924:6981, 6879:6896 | 0.5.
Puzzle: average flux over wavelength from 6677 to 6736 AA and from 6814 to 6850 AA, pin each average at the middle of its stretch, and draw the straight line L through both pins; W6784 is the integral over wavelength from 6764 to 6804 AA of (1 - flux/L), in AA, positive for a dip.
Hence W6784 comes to 0.3 AA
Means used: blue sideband 23.6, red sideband 23.8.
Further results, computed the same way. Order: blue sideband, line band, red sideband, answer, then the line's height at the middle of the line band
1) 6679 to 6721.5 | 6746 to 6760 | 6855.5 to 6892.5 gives -1.1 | 23.6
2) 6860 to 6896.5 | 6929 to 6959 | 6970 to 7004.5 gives 0.4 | 23.4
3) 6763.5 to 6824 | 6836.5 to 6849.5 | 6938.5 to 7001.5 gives 0.0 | 23.6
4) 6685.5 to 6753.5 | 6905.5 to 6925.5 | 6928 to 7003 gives -1.3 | 23.3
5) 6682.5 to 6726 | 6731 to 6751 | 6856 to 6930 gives -0.1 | 23.6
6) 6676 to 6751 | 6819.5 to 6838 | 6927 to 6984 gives -0.5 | 23.4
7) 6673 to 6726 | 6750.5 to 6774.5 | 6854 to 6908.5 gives -1.8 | 23.6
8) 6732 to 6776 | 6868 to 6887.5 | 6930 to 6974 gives 0.4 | 23.9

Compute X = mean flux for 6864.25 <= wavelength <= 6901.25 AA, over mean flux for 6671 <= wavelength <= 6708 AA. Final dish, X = 0.97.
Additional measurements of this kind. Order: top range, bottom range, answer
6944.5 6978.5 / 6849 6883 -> 0.99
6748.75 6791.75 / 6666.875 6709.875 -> 1.03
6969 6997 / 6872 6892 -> 1.02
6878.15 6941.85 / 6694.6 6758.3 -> 0.99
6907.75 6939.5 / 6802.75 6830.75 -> 0.99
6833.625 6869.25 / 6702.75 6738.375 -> 1.02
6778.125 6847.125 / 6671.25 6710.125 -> 0.99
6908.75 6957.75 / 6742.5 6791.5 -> 0.97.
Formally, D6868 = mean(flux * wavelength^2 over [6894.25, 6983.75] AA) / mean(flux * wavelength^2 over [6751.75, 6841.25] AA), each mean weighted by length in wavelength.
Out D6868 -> 1.0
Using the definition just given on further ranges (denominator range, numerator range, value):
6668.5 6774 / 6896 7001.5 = 1.05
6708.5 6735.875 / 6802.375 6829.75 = 1.07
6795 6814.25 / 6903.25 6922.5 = 1.07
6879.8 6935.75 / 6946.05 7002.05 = 1.01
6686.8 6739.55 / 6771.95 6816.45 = 1.03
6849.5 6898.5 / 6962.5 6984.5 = 1.05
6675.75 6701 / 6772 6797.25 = 1.01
